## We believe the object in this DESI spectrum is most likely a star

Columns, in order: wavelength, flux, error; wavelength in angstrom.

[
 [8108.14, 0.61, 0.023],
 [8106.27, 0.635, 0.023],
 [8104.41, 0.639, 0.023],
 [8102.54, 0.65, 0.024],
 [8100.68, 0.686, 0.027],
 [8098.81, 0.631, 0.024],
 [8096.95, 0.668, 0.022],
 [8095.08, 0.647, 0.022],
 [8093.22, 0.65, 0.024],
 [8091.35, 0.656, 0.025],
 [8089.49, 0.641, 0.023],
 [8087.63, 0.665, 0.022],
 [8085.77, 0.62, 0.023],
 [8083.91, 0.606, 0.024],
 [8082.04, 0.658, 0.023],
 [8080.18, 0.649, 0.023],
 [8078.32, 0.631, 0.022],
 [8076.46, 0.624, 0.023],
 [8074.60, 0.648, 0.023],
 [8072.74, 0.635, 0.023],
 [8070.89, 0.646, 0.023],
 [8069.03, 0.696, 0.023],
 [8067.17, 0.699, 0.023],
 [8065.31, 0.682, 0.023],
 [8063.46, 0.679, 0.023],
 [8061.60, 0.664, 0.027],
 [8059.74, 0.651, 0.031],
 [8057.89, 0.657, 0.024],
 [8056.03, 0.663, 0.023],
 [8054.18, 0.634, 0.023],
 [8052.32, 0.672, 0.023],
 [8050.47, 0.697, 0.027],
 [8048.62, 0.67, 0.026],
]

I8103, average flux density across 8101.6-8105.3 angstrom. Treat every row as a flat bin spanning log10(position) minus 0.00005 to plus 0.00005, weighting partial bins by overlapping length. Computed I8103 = 0.645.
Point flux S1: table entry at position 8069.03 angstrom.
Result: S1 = 0.696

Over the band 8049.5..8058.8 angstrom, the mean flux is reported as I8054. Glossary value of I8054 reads 0.665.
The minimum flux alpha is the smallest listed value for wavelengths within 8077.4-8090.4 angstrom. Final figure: 0.606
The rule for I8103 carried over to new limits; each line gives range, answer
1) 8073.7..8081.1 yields 0.638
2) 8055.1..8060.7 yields 0.657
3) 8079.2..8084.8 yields 0.637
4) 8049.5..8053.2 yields 0.686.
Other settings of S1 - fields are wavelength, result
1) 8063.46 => 0.679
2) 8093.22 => 0.65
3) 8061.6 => 0.664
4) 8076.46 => 0.624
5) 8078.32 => 0.631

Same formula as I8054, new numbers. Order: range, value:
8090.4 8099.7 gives 0.65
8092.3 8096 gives 0.649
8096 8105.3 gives 0.655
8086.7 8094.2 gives 0.653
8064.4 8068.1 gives 0.69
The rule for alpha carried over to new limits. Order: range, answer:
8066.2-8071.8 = 0.646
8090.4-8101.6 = 0.631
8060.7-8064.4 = 0.664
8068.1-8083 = 0.624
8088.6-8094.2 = 0.641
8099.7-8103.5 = 0.65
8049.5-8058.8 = 0.634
